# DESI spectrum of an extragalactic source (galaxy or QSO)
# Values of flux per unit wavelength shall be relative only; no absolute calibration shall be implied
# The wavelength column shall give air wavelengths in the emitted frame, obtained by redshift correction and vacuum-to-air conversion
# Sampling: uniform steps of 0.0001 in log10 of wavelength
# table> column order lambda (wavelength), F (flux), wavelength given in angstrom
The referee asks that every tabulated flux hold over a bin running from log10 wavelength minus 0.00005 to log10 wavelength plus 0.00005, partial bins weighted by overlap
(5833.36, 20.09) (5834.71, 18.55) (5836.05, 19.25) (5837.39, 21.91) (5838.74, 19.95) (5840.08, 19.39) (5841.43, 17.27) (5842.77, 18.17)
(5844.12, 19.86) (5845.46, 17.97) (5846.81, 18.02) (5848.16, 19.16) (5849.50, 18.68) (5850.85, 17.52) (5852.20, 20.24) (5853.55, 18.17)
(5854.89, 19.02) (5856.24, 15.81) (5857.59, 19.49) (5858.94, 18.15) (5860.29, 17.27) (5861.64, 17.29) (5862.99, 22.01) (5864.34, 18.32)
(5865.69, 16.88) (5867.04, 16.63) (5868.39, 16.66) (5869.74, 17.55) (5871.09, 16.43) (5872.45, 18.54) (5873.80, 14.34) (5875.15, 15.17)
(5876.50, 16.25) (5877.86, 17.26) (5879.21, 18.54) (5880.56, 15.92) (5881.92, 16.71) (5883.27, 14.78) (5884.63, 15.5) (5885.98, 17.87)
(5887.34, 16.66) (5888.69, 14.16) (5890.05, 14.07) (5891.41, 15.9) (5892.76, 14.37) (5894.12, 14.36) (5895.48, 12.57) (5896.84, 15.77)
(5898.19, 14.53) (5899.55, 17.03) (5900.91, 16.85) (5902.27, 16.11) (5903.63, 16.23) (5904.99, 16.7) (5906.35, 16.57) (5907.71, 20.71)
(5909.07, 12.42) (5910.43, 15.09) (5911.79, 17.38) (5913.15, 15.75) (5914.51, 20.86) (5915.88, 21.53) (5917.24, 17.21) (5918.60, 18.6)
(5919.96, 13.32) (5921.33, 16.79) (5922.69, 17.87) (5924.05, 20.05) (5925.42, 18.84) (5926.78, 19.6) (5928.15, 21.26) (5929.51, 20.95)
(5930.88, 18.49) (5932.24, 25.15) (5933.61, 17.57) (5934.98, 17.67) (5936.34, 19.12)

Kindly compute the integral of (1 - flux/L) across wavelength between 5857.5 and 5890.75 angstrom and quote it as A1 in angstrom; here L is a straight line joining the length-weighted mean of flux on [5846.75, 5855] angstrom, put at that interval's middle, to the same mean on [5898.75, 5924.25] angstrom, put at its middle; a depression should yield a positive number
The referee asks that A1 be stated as 2.3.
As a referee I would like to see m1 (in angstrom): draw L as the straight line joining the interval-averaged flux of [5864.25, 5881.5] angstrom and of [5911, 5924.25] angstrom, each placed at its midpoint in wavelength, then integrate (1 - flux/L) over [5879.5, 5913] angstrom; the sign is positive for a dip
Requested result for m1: 3.0 angstrom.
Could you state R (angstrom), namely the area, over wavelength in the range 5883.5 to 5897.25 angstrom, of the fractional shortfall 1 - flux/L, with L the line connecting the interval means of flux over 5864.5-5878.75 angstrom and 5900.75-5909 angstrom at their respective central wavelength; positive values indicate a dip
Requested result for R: 1.37 angstrom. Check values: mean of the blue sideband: 16.7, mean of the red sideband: 16.9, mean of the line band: 15.1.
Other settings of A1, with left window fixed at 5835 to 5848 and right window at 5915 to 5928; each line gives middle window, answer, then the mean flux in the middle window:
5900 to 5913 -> 1.4 angstrom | 16.4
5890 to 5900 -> 2.0 angstrom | 14.8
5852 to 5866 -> 0.4 angstrom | 18.4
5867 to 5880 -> 1.4 angstrom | 16.7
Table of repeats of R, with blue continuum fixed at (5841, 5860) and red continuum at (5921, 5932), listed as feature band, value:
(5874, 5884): 1.4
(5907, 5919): 1.0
